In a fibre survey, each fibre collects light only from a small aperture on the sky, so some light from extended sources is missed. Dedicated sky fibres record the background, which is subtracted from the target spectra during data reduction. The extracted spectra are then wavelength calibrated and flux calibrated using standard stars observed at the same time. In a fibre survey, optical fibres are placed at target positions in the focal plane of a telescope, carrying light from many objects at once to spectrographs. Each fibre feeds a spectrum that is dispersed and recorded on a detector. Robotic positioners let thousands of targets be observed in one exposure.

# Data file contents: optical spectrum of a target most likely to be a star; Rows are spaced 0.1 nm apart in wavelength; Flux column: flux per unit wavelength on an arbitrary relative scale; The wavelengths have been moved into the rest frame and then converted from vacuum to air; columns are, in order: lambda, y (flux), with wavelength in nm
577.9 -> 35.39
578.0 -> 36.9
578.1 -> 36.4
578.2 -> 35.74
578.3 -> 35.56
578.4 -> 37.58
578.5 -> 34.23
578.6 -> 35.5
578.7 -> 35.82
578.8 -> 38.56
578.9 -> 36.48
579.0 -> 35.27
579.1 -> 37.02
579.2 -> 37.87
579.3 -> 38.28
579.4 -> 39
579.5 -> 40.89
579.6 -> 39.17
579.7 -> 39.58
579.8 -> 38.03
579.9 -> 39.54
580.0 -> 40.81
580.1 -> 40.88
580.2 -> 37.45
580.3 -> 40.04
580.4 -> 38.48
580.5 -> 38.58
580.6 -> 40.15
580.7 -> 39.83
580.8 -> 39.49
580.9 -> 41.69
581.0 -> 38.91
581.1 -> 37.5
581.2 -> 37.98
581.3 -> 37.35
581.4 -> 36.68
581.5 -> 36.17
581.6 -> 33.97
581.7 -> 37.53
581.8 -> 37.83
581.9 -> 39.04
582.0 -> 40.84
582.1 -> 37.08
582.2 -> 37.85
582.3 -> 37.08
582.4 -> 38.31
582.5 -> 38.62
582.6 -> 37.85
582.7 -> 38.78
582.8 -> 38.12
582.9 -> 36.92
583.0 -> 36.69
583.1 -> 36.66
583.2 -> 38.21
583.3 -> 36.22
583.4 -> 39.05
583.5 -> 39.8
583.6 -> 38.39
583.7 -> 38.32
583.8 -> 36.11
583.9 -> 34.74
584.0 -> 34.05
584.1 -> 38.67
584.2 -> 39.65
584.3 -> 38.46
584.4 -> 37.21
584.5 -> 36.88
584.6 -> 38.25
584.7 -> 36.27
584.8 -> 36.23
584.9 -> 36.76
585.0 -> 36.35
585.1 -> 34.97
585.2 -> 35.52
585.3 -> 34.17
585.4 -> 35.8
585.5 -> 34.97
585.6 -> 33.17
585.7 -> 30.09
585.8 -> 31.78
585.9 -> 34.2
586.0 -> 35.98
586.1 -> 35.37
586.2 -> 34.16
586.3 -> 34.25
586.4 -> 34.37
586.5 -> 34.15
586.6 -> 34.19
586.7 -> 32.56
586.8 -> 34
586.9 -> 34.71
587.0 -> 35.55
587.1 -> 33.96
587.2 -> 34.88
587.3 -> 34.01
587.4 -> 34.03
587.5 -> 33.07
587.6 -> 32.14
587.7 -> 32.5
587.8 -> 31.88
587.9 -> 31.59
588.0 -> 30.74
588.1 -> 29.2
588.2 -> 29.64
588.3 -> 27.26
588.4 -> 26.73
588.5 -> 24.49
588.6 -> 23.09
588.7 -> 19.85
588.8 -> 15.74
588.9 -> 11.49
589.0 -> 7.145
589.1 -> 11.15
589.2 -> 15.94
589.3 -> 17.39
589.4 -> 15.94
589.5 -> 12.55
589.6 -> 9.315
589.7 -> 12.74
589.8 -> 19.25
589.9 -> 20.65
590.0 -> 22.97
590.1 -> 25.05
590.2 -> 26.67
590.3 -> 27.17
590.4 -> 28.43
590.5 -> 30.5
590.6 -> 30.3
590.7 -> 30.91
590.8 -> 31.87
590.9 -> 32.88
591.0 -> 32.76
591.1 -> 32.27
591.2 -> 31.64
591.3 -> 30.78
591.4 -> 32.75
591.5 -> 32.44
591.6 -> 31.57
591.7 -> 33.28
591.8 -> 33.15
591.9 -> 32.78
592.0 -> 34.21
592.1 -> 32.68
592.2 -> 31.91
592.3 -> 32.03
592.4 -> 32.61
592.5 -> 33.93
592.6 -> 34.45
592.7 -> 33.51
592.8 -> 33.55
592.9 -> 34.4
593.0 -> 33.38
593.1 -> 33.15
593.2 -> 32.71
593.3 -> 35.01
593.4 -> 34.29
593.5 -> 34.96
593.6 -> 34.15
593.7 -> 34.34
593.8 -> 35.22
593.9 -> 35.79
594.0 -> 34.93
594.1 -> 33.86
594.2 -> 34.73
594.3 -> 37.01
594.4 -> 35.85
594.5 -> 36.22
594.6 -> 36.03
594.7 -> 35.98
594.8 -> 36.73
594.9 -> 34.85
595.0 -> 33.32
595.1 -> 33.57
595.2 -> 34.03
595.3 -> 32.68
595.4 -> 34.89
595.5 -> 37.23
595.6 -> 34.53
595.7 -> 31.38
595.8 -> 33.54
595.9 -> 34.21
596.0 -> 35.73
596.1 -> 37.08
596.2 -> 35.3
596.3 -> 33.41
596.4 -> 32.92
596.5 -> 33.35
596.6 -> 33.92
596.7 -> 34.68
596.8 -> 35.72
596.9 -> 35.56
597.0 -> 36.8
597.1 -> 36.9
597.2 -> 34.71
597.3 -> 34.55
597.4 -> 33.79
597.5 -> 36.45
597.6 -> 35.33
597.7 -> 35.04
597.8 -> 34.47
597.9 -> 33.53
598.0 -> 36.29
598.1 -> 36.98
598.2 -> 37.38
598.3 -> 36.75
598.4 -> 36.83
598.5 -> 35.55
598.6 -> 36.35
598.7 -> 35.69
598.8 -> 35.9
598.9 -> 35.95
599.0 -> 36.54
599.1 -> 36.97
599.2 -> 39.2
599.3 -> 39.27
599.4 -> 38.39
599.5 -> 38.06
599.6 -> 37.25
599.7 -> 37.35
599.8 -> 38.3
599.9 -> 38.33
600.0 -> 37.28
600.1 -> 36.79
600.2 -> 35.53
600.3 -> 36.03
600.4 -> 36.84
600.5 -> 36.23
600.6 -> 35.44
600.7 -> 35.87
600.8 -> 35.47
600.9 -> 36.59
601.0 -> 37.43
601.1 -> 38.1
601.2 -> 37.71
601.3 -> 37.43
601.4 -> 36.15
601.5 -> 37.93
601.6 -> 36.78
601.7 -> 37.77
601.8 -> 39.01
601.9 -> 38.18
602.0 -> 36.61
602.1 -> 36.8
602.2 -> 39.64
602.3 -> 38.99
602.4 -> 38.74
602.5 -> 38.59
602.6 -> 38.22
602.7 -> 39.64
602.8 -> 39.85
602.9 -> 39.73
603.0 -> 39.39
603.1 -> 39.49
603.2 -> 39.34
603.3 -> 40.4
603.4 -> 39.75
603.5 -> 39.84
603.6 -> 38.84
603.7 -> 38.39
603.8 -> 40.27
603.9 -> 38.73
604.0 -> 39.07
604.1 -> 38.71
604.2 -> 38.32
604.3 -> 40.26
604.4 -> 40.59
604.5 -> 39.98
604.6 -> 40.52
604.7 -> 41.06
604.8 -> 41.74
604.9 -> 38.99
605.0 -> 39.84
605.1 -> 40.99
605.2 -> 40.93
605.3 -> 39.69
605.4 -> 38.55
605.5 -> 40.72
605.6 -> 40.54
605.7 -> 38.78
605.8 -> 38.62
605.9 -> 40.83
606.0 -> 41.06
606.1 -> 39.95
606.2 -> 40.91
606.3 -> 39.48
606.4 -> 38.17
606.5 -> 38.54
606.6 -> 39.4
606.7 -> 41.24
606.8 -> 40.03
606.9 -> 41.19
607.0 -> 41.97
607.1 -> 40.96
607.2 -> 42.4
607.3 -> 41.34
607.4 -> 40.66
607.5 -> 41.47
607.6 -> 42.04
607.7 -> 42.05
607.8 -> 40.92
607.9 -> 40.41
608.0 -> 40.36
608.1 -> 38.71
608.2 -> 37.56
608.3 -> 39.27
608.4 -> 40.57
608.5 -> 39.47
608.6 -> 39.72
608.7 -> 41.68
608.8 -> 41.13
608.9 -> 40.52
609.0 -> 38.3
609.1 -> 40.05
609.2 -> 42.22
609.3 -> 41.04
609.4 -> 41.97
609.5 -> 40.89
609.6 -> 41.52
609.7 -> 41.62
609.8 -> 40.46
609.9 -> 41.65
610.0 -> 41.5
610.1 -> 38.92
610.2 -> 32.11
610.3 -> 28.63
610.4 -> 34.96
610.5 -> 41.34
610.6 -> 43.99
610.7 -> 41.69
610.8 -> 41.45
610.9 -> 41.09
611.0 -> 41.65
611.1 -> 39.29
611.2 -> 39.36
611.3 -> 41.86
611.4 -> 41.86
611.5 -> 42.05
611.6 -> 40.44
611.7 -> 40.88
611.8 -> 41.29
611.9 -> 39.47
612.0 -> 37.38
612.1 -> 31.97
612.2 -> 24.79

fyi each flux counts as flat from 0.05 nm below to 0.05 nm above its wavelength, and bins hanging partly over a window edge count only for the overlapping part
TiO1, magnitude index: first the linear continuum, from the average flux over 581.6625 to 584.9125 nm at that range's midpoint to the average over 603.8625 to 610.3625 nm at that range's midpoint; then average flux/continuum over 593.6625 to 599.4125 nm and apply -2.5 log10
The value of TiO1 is 0.10 mag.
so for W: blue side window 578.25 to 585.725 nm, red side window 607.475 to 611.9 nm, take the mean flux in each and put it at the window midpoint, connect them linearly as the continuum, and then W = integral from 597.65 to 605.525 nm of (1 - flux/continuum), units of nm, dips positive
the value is 0.277 nm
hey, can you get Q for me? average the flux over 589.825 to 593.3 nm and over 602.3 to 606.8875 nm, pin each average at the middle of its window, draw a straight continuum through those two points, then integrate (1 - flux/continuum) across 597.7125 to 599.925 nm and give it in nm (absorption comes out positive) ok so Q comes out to -0.05 nm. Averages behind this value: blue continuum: 31.2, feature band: 36.8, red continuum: 39.7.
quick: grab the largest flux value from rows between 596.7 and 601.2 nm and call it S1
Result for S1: 39.27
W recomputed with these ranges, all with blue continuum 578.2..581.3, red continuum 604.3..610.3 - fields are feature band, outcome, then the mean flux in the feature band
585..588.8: 0.66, 32.1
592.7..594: 0.17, 34.2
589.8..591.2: 0.38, 28.4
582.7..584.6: 0.05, 37.5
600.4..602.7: 0.13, 37.5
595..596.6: 0.21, 34.2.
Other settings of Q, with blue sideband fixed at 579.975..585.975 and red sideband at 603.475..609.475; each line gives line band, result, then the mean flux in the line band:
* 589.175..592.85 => 0.99 nm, 28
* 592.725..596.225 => 0.36 nm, 34.7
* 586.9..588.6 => 0.30 nm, 31.2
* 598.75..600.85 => 0.13 nm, 37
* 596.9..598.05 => 0.11 nm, 35.3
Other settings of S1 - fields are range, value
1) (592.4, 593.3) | 35.01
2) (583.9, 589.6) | 39.65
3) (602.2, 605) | 41.74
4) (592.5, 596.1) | 37.23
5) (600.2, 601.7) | 38.1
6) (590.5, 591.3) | 32.88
